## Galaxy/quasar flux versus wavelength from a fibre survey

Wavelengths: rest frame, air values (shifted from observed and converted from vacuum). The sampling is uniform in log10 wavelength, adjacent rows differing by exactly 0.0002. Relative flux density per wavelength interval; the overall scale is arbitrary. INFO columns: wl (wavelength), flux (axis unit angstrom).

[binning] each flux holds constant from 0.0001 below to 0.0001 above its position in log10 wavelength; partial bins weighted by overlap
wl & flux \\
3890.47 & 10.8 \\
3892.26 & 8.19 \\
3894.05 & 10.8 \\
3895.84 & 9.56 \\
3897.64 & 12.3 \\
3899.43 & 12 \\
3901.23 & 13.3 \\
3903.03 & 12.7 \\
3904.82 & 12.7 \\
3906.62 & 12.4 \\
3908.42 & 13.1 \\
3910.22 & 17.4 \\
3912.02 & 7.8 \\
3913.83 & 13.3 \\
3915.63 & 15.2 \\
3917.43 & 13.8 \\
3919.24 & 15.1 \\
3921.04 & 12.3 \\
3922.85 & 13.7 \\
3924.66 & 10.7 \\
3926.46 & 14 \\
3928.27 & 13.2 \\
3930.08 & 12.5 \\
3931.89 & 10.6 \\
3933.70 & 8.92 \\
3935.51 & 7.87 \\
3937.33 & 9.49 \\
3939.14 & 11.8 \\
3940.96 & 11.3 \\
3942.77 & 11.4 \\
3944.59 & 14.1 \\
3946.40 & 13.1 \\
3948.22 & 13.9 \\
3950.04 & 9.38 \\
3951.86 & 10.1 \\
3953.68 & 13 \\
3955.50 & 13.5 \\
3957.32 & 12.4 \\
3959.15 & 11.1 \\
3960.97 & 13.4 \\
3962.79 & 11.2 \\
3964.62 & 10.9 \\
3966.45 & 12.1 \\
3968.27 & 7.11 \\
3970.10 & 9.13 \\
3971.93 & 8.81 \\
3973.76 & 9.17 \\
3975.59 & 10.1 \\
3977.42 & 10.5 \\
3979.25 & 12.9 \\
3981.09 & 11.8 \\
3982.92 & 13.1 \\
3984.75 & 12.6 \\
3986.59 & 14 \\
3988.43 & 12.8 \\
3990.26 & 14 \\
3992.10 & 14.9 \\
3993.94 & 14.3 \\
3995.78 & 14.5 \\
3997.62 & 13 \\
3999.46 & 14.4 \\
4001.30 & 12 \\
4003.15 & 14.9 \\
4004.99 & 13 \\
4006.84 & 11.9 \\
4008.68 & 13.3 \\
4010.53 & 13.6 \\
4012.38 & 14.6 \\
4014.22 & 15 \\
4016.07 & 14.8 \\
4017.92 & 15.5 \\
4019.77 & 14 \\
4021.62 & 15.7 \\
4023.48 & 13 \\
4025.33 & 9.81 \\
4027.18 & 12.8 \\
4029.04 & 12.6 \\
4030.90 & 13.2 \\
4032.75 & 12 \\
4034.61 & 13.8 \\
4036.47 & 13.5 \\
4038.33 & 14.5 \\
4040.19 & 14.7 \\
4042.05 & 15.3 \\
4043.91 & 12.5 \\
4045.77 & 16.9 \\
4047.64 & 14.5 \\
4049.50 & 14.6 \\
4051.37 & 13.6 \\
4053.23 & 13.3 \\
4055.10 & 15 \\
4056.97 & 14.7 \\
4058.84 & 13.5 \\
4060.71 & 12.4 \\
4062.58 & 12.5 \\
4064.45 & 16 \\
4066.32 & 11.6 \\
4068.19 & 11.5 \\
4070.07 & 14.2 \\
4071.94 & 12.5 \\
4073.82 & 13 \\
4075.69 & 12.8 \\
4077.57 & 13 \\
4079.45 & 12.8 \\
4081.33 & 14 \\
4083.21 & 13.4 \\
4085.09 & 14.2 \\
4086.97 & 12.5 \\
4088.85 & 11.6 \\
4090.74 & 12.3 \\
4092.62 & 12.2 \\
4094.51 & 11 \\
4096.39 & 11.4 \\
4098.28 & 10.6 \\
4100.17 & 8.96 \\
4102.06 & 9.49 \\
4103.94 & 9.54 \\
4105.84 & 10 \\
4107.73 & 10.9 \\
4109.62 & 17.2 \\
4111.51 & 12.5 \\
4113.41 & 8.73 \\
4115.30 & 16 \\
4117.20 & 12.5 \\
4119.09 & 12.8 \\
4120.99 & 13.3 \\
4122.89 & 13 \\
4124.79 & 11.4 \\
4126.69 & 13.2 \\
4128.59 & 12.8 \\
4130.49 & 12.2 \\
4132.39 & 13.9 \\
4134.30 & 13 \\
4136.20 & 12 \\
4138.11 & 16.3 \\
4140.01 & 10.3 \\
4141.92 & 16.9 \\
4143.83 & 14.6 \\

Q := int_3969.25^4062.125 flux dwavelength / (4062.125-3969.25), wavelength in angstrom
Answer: 13.3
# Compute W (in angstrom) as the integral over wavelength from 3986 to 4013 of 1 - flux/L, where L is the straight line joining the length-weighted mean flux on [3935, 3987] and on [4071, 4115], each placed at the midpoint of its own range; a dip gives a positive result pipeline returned -5.0 angstrom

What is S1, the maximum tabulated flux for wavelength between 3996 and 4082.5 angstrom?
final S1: 16.9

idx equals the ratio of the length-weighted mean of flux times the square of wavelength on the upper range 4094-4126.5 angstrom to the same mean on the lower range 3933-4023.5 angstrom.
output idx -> 1.02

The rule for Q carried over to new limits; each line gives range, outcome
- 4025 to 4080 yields 13.5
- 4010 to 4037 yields 13.6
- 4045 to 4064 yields 14.1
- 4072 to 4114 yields 11.9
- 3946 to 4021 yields 12.5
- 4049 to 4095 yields 13.1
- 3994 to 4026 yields 13.8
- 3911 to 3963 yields 12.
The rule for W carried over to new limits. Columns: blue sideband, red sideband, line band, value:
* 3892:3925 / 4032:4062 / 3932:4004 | 7.34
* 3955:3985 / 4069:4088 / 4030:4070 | -3.61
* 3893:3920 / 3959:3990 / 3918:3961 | 0.32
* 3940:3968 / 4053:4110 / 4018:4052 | -4.15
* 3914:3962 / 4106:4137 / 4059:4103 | 0.95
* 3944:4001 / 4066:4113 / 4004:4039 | -4.07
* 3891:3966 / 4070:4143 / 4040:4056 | -2.76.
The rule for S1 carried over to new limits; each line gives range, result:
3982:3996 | 14.9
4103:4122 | 17.2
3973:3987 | 14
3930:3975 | 14.1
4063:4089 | 16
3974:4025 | 15.7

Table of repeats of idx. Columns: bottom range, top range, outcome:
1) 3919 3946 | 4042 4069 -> 1.25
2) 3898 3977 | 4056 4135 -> 1.14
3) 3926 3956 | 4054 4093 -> 1.21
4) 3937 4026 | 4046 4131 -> 1.07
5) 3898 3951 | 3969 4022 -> 1.10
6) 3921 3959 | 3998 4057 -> 1.23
